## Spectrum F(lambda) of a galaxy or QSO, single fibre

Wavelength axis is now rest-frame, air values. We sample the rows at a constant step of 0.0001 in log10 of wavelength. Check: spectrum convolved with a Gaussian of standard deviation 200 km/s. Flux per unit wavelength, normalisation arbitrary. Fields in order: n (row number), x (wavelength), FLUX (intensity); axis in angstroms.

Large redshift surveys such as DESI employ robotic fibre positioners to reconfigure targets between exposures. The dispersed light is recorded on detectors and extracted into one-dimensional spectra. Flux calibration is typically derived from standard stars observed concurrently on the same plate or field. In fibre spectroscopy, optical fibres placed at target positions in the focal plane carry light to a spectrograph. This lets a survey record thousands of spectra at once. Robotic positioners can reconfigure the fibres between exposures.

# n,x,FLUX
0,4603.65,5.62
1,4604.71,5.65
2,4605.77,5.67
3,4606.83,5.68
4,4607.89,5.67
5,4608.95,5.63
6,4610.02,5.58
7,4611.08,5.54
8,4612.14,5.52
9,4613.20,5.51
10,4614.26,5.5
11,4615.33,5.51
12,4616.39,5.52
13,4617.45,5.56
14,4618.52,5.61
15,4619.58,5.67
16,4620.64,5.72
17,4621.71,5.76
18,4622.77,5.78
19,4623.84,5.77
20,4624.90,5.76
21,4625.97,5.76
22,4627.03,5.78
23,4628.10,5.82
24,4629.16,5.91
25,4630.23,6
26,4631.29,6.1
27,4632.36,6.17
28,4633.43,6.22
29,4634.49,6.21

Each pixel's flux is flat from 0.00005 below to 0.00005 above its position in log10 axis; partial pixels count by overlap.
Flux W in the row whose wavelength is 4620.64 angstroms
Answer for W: 5.72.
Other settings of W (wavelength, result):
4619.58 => 5.67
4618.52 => 5.61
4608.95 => 5.63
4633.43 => 6.22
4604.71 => 5.65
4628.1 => 5.82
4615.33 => 5.51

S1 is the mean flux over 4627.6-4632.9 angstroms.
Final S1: 6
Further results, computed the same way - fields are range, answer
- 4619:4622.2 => 5.72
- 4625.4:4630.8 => 5.86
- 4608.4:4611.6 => 5.57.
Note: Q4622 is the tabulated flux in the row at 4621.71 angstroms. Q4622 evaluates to 5.76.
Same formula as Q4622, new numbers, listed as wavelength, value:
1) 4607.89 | 5.67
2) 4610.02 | 5.58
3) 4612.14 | 5.52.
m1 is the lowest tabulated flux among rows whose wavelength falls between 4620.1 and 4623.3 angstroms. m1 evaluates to 5.72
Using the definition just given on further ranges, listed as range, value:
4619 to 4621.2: 5.67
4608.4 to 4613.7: 5.51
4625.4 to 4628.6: 5.76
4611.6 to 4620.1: 5.5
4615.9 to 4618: 5.52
